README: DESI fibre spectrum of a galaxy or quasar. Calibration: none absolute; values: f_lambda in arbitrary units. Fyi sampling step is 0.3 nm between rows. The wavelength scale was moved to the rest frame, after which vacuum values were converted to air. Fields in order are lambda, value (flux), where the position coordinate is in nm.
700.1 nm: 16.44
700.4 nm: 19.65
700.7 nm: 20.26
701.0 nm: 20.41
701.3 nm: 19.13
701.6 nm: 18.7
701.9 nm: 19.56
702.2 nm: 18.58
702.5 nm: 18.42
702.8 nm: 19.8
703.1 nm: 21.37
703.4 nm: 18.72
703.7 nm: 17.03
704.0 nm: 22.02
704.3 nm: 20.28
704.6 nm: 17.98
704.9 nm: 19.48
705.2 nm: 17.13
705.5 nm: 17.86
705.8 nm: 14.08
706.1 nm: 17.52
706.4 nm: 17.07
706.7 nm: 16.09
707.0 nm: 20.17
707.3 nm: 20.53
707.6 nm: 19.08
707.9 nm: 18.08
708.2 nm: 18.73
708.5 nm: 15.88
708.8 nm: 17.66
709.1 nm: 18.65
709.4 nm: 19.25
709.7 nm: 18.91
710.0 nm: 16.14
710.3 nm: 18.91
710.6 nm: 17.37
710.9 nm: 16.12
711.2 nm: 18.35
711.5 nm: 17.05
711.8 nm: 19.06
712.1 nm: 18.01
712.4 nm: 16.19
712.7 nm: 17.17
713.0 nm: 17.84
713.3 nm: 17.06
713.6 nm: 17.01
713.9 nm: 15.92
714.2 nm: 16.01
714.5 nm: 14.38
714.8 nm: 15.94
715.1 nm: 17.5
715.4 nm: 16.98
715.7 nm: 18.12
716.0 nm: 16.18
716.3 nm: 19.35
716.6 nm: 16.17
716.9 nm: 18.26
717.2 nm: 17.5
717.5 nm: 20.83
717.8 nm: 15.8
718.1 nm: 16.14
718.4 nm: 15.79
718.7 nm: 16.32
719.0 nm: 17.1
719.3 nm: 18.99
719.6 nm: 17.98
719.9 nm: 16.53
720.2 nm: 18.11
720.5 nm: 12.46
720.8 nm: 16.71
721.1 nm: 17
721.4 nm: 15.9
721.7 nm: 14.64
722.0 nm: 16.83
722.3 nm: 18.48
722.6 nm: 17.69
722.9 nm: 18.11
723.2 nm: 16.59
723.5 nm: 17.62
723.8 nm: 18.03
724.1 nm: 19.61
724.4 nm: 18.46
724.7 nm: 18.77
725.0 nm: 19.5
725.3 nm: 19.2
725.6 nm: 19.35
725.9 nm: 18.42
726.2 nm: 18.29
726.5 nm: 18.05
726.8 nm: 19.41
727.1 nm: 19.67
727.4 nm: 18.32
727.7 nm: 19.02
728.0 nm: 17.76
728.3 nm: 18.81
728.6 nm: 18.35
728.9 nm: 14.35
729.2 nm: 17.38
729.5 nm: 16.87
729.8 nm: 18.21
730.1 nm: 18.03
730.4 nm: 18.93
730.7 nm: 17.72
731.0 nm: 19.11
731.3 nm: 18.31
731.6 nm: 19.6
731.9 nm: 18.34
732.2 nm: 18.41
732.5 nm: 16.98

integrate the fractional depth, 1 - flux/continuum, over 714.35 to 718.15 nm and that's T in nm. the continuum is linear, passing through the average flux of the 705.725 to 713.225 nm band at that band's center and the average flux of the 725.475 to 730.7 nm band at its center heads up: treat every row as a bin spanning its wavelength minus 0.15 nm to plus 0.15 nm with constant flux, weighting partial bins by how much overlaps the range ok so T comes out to 0.16 nm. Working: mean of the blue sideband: 17.8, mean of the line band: 17.2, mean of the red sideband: 18.2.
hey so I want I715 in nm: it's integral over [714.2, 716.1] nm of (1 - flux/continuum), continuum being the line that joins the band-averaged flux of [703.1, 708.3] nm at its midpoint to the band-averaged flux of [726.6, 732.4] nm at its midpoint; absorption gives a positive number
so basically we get 0.19 nm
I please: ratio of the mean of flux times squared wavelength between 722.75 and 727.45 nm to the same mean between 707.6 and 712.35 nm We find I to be 1.08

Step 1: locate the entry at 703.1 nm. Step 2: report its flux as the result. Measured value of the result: 21.37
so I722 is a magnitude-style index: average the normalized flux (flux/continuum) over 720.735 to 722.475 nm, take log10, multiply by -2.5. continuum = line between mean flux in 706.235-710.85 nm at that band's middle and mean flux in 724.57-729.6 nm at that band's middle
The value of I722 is 0.10 mag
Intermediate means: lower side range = 18.1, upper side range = 18.3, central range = 16.6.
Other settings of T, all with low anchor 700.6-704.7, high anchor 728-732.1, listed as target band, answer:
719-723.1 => 0.35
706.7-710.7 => 0.17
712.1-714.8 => 0.34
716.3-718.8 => 0.19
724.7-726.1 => -0.06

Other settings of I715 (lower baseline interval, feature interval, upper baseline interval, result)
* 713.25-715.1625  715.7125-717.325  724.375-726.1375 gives -0.077 nm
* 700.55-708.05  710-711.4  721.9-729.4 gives 0.084 nm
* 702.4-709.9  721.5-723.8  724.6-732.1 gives 0.155 nm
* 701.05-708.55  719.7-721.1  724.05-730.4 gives 0.175 nm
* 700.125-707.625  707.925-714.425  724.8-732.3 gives 0.420 nm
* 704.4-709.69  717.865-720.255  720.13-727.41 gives 0.110 nm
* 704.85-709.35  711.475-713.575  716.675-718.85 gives 0.005 nm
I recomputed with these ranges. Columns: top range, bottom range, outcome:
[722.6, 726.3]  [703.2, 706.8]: 1.08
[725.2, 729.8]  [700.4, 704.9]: 1.00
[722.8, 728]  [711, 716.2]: 1.13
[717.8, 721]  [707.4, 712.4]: 0.95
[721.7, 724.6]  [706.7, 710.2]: 1.01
